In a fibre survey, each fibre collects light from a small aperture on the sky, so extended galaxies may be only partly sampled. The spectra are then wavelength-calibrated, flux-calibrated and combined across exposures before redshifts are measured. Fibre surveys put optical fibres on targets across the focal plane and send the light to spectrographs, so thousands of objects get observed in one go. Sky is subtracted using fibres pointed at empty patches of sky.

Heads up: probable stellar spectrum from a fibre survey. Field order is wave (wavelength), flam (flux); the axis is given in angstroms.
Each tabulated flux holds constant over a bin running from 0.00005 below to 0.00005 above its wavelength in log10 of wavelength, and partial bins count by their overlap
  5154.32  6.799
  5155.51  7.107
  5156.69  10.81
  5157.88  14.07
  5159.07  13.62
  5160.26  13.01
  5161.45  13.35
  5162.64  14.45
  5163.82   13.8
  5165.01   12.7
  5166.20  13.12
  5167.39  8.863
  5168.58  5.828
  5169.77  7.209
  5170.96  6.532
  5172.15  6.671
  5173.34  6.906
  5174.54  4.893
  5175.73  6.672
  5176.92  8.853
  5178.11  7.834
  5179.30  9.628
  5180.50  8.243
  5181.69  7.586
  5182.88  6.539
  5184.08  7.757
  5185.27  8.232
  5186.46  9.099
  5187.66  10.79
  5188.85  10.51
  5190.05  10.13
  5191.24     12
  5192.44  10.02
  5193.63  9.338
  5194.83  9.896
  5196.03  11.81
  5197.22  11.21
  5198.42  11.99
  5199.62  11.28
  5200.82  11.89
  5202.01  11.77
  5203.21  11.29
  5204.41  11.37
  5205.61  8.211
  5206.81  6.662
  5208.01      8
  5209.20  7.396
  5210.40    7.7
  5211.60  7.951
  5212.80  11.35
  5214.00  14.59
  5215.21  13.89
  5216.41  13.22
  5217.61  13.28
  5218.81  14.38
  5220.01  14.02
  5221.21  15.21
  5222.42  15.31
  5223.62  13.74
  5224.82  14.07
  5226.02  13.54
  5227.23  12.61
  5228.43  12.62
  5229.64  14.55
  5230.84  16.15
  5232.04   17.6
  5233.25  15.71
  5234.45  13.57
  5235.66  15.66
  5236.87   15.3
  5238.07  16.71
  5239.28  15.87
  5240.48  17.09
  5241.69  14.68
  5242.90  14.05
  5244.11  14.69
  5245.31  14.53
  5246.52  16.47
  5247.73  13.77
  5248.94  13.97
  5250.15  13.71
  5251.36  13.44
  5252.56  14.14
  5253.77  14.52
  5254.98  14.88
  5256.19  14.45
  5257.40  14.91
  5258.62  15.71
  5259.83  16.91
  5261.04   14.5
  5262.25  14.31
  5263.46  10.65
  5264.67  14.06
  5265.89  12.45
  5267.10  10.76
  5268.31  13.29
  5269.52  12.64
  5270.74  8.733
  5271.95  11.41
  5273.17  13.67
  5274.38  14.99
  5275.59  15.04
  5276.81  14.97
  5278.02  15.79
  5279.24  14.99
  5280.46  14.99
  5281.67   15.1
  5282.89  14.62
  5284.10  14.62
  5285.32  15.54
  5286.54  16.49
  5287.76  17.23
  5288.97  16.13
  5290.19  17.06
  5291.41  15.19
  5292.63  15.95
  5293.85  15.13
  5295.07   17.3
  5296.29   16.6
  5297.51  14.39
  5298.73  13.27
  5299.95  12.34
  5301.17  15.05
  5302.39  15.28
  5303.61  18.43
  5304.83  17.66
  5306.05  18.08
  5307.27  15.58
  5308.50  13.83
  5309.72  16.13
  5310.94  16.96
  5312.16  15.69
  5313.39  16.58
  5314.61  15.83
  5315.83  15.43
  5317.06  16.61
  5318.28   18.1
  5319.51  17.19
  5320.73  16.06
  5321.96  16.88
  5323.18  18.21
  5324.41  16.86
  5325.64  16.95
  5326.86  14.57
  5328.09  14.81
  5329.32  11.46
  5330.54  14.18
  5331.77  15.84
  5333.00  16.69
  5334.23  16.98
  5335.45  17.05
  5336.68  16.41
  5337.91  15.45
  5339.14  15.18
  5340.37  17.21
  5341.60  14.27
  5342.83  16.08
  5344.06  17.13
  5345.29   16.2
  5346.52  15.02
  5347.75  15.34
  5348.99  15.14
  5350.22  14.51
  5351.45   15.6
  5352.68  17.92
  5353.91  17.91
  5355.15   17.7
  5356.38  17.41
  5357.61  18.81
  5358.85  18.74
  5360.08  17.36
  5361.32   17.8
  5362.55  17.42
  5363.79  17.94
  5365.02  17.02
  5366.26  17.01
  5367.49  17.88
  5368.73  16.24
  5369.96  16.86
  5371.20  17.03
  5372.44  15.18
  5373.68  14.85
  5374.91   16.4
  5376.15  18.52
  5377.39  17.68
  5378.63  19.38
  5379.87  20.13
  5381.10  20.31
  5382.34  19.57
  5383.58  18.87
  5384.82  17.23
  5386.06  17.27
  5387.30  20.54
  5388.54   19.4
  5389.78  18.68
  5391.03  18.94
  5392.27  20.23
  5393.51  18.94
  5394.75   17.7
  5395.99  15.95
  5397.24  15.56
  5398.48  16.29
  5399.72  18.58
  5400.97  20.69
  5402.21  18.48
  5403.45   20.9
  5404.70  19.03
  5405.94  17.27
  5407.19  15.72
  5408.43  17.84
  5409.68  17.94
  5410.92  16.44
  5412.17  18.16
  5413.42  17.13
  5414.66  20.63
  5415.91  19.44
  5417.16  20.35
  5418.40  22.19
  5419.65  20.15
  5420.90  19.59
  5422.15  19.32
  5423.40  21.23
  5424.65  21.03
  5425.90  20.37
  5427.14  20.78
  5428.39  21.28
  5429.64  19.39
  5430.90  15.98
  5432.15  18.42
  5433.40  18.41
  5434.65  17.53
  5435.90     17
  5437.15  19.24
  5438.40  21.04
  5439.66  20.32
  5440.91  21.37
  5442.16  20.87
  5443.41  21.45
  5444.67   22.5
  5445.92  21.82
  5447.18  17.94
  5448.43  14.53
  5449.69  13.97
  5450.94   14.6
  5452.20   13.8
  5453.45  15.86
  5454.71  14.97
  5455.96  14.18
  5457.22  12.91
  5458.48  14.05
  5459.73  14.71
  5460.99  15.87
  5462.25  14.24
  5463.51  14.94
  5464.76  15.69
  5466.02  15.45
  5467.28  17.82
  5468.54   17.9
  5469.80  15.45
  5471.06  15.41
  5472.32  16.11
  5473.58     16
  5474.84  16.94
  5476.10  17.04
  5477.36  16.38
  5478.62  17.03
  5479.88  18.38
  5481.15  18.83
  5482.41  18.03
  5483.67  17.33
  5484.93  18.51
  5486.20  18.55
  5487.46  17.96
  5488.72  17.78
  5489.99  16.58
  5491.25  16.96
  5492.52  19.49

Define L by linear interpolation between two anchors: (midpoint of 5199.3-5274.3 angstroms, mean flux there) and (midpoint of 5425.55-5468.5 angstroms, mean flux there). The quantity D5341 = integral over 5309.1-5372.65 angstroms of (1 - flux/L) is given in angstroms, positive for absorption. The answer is -4.5 angstroms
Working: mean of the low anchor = 13.3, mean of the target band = 16.4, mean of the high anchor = 17.4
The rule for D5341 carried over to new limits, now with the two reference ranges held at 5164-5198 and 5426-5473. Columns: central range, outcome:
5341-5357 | -2.3 angstroms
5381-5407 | -5.0 angstroms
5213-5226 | -5.0 angstroms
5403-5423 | -3.4 angstroms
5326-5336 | -1.2 angstroms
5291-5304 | -2.8 angstroms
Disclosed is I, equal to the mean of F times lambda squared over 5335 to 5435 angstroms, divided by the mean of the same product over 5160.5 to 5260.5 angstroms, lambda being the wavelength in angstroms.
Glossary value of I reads 1.60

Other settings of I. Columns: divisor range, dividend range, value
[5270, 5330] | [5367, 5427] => 1.24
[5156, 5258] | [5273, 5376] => 1.42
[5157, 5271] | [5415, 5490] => 1.61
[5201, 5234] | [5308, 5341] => 1.34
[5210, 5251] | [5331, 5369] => 1.23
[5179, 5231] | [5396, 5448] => 1.87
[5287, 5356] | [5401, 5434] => 1.24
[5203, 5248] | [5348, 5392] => 1.40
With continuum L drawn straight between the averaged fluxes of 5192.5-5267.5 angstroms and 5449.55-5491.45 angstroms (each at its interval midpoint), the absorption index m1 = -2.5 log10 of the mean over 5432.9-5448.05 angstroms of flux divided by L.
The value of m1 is -0.25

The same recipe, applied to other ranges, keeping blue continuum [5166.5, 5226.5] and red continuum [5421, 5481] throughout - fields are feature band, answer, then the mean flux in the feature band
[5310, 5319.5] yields -0.213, 16.5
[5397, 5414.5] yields -0.115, 18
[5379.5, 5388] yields -0.225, 19.1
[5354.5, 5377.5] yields -0.149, 17.2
